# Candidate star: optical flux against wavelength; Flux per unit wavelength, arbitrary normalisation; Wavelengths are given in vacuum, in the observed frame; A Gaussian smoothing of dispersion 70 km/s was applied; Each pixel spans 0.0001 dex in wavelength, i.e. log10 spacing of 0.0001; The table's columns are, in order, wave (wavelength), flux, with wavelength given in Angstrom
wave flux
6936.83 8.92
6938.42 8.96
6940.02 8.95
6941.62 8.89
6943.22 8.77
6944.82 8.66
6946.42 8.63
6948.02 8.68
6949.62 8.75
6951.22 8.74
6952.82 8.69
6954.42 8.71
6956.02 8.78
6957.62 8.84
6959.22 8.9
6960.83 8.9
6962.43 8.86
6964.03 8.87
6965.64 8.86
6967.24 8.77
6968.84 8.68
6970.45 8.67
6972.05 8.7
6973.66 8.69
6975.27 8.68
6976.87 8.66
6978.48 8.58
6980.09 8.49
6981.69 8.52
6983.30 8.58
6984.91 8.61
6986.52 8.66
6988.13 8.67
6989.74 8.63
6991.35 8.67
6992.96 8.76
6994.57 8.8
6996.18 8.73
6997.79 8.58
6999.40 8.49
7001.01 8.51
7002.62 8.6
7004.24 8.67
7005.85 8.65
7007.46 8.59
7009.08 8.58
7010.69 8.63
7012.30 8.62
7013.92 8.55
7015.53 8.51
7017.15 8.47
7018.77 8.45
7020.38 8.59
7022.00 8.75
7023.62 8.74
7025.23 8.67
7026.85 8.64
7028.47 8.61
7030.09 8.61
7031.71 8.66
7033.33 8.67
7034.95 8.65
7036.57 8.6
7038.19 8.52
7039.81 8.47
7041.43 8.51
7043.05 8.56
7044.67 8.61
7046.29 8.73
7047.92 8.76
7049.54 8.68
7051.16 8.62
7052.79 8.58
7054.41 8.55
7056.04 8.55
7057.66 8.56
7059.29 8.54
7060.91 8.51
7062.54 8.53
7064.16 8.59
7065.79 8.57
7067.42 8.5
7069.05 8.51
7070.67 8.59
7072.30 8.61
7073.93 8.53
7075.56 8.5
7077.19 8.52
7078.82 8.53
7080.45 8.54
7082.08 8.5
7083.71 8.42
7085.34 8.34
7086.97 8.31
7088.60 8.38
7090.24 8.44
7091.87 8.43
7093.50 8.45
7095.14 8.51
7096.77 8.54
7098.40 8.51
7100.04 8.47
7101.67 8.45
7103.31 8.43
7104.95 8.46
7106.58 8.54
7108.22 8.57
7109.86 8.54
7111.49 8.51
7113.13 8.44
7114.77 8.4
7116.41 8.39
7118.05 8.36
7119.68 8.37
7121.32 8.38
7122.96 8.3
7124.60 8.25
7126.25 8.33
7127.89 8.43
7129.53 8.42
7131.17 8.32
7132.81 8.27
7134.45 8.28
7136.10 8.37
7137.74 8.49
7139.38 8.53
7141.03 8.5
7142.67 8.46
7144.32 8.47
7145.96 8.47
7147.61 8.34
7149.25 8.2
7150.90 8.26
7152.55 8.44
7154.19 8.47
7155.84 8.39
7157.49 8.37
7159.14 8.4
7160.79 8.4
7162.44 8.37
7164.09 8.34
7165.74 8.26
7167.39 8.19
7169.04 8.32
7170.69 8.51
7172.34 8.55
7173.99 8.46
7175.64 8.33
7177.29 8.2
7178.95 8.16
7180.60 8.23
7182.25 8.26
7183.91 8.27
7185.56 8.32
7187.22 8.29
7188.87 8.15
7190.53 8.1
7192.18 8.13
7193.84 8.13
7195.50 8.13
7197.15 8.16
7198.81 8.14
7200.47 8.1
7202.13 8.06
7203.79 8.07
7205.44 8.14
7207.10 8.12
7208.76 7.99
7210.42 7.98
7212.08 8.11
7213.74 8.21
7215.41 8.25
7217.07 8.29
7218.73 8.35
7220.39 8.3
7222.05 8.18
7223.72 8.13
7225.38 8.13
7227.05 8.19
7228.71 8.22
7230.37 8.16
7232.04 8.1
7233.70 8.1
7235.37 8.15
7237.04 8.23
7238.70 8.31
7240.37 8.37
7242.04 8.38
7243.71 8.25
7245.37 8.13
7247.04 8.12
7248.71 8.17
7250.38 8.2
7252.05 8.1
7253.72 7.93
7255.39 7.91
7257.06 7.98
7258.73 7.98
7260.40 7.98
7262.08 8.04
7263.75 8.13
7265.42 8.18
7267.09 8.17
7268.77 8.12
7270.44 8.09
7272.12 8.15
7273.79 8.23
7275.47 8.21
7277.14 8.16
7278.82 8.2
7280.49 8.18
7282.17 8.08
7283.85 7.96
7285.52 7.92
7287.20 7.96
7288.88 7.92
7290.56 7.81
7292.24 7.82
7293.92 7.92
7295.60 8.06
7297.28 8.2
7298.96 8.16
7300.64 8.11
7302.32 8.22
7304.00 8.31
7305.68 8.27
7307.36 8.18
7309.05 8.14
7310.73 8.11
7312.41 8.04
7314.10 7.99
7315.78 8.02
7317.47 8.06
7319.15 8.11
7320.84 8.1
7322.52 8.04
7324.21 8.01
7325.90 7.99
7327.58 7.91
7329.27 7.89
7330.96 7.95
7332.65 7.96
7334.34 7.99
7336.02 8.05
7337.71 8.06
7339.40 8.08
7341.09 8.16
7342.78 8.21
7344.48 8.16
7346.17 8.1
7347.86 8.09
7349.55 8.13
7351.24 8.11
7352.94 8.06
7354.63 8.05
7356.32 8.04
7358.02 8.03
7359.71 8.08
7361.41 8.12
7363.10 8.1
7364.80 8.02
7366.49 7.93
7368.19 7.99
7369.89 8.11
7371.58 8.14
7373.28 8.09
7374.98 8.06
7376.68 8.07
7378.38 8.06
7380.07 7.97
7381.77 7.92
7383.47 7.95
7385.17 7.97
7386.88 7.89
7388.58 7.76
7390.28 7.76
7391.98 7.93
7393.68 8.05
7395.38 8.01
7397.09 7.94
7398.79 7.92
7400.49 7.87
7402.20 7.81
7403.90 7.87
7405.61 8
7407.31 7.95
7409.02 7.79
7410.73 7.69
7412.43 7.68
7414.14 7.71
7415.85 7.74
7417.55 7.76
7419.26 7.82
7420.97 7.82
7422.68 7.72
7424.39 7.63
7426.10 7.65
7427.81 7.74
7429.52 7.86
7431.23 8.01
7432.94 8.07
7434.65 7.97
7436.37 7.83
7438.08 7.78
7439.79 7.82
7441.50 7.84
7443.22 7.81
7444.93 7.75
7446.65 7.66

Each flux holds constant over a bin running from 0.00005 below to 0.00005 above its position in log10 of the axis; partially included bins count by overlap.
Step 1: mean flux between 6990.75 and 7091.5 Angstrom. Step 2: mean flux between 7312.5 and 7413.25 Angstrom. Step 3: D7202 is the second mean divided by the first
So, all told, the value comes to 0.9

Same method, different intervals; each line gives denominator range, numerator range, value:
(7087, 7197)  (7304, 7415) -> 0.96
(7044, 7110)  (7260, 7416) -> 0.94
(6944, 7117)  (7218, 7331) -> 0.94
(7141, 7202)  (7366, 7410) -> 0.96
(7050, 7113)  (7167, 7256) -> 0.96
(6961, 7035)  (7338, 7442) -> 0.92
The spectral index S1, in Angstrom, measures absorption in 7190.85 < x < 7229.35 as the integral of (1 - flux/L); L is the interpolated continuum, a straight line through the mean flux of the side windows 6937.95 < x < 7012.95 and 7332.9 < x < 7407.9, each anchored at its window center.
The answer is 0.7 Angstrom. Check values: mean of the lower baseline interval 8.7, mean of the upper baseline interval 8.02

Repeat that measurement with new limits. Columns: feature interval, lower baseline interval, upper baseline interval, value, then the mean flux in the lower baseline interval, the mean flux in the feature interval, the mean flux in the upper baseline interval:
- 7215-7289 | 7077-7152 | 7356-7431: 0.3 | 8.42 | 8.14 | 7.91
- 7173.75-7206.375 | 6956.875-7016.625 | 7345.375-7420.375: 0.5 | 8.67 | 8.19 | 7.96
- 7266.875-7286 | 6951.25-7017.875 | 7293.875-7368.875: 0.1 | 8.67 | 8.12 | 8.08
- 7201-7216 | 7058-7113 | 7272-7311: 0.3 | 8.5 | 8.1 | 8.09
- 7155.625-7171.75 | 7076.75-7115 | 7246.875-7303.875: -0.1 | 8.47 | 8.35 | 8.07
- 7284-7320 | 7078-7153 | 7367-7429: 0.0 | 8.42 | 8.06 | 7.88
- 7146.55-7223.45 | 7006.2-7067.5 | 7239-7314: 0.4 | 8.59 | 8.25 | 8.1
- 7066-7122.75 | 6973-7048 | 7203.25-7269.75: -0.2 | 8.61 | 8.47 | 8.15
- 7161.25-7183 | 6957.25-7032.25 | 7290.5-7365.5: 0.1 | 8.66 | 8.33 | 8.07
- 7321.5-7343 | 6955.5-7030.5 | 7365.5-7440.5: 0.0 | 8.66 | 8.02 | 7.89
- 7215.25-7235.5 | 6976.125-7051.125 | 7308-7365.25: 0.1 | 8.62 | 8.2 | 8.06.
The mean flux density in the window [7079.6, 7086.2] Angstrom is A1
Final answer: 8.46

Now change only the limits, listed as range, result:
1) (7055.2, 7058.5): 8.54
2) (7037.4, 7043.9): 8.52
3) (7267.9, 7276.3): 8.15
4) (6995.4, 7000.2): 8.6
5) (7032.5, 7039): 8.61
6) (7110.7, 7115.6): 8.44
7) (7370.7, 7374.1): 8.13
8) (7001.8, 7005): 8.62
